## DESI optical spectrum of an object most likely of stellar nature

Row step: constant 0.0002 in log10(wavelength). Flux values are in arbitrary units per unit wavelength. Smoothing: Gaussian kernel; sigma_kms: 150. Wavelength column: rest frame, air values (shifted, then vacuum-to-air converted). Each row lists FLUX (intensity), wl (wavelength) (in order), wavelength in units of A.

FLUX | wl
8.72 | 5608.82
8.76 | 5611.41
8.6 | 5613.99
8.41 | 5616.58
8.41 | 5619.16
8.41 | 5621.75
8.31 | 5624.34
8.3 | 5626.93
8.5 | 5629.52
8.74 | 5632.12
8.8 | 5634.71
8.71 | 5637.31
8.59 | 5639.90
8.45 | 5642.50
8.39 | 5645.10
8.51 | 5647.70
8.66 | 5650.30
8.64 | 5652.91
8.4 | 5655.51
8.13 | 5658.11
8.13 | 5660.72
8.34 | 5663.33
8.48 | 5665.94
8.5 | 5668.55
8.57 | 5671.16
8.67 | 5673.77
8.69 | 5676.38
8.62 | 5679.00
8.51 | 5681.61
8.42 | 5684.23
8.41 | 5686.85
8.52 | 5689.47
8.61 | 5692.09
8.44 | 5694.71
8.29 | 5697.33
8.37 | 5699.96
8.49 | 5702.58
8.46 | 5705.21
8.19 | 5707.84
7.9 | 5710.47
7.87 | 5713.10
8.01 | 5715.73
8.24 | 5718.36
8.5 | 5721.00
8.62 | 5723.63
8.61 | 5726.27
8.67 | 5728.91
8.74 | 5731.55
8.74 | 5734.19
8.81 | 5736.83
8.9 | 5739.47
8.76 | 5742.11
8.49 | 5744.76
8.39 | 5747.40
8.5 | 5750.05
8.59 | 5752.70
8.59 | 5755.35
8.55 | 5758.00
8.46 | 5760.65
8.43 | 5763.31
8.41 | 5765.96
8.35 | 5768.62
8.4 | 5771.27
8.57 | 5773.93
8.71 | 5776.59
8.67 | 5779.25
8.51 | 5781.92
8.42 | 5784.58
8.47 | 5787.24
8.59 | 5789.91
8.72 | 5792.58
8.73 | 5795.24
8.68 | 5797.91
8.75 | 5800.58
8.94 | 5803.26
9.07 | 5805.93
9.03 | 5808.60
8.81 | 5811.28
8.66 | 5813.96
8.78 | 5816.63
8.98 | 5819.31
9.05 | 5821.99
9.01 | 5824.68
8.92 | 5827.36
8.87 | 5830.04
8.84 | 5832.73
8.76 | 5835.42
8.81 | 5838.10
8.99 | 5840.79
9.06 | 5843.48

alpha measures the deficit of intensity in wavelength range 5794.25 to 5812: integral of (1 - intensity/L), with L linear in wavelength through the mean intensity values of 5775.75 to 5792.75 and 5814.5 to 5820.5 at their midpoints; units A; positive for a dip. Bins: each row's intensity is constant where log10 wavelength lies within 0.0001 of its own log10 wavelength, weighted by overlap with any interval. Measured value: -0.3 A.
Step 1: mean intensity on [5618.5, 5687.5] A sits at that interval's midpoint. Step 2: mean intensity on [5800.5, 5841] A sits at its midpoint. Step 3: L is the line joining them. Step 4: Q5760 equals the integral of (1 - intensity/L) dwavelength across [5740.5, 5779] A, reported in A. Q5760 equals 1.0 A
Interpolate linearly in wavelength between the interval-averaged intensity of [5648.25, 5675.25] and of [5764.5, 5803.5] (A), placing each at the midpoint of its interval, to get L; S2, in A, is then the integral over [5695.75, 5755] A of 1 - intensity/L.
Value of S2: 0.4 A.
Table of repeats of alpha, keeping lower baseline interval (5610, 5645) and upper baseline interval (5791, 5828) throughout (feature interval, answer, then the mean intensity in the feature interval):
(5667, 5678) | 0.01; 8.61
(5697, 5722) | 1.31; 8.22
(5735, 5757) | 0.30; 8.63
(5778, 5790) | 0.40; 8.52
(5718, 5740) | 0.15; 8.66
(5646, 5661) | 0.26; 8.43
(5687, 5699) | 0.27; 8.46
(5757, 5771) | 0.55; 8.44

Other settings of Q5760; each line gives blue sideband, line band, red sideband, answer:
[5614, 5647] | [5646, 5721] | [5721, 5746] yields 1.79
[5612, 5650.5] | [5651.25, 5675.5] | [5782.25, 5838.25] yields 0.38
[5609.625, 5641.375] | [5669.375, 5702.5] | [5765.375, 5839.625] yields 0.40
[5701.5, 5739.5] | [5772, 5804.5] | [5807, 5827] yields 0.46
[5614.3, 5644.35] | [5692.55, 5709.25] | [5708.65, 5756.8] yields 0.23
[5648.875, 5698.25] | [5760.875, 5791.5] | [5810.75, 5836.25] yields 0.85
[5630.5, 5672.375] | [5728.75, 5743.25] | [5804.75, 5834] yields -0.12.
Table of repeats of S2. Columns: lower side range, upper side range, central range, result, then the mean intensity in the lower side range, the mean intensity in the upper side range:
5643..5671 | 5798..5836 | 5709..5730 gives 0.7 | 8.42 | 8.88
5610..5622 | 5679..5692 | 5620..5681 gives 0.1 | 8.53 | 8.5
